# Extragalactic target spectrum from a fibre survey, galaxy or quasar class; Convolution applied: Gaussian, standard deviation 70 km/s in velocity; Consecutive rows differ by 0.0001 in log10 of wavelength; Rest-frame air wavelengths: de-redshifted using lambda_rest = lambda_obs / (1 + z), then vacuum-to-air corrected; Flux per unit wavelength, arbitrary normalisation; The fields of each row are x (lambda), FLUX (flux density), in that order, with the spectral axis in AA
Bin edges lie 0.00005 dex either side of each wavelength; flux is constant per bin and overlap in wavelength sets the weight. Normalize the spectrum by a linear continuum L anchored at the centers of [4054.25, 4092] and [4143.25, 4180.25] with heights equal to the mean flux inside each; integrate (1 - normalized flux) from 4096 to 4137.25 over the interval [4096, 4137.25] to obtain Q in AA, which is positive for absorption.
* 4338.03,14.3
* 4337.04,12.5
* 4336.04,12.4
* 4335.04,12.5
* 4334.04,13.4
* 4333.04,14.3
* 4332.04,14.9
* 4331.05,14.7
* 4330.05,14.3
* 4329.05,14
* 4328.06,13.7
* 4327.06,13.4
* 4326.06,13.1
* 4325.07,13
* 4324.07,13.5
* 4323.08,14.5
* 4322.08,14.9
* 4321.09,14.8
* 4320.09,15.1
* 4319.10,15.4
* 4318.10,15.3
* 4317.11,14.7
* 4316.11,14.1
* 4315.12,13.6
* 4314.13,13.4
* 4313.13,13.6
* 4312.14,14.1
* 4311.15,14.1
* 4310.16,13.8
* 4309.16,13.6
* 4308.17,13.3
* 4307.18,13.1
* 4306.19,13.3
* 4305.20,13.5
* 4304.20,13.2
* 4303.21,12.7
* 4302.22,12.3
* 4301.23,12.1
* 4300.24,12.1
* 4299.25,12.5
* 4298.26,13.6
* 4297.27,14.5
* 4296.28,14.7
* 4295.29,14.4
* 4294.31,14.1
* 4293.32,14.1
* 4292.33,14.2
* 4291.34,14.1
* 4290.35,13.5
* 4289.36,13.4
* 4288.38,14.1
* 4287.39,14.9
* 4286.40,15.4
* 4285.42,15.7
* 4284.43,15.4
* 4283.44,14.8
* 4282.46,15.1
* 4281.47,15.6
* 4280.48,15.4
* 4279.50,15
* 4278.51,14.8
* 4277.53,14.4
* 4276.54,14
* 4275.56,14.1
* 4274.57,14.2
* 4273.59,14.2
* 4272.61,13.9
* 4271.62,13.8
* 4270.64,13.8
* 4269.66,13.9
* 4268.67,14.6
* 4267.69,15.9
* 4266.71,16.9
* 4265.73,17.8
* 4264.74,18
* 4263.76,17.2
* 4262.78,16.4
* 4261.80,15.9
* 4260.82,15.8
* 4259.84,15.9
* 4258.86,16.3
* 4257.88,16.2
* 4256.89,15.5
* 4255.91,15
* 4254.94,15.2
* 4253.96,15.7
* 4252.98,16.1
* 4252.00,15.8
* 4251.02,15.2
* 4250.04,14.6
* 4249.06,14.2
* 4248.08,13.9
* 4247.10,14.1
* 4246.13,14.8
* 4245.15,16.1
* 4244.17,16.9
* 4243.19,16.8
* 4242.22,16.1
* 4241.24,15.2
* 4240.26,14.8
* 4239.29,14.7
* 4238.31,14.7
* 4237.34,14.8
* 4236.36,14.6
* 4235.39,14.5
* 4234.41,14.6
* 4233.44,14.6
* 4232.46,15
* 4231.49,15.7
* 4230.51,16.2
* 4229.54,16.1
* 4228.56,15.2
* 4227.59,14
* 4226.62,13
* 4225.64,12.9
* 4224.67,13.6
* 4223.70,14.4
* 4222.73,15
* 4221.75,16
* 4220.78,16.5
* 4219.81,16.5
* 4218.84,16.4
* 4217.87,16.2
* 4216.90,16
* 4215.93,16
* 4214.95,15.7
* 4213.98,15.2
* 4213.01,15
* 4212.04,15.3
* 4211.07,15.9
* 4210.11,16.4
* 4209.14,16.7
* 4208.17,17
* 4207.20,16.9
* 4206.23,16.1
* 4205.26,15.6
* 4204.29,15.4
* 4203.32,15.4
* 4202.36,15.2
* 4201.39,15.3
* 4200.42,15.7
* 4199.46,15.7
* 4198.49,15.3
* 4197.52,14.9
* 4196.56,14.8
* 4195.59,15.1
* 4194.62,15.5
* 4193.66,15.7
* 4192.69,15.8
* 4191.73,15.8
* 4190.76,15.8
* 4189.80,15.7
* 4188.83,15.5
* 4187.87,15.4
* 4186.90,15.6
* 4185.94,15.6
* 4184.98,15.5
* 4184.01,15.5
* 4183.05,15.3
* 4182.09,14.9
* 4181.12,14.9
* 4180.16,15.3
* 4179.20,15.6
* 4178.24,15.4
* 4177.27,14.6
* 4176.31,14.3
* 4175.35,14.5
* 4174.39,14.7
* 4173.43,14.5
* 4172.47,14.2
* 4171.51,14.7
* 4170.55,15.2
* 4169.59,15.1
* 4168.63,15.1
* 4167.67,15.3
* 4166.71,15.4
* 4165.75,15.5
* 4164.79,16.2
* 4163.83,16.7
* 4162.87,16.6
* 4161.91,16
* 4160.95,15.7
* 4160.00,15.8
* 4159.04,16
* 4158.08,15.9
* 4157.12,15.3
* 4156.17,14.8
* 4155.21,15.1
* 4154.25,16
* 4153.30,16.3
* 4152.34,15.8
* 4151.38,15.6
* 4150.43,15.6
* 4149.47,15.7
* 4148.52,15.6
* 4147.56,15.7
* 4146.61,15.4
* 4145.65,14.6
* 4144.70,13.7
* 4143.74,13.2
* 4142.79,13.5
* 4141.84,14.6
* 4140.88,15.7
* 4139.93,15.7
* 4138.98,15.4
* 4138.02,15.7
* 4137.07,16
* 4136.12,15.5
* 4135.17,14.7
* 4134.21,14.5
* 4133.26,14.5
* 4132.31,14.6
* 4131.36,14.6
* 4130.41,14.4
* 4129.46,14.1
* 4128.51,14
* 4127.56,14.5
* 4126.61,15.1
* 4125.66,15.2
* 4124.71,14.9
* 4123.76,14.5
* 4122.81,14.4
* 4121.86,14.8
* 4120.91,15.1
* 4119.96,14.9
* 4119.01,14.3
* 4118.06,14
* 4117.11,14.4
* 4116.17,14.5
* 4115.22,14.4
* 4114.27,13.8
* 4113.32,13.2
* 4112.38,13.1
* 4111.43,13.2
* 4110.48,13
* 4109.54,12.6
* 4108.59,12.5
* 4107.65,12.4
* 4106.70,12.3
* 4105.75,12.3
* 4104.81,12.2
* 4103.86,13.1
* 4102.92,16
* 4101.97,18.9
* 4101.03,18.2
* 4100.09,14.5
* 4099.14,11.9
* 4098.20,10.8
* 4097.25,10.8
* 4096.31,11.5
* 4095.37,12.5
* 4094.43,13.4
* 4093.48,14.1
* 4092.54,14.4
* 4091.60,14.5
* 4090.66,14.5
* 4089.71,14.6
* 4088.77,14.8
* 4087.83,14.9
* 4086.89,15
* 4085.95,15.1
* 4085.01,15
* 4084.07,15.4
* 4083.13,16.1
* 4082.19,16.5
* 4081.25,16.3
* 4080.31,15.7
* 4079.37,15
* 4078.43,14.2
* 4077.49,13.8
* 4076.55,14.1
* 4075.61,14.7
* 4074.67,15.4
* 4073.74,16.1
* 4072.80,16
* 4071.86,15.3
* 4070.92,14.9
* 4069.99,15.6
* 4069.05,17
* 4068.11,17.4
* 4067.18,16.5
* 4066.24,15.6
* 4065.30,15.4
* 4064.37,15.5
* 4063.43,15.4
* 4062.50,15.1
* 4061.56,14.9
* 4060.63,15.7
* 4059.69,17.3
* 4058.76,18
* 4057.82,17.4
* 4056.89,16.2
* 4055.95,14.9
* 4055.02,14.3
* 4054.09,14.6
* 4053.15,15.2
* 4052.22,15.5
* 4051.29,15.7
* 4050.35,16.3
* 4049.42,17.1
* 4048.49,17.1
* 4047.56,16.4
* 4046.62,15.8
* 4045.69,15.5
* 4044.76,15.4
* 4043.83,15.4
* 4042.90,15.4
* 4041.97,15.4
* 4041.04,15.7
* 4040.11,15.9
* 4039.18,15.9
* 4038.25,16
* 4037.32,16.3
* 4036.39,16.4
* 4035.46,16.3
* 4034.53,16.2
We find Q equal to 3.6 AA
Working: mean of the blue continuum 15.5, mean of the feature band 14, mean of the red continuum 15.3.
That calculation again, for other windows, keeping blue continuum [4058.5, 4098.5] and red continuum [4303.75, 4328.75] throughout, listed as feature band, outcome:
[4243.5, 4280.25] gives -2.9 AA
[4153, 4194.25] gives -2.4 AA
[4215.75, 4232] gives -1.0 AA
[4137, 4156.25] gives -0.7 AA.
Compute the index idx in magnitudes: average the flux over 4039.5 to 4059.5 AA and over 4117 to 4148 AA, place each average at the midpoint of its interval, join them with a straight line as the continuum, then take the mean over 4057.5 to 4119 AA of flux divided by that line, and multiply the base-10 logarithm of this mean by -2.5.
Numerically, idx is 0.05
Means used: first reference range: 15.9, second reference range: 14.7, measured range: 14.6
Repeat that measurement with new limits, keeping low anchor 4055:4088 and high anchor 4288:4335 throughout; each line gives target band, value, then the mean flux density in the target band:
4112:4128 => 0.06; 14.4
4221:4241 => -0.02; 14.7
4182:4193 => -0.06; 15.6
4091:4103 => 0.11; 13.9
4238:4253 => -0.07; 15.2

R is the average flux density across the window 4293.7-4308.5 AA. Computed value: 13.3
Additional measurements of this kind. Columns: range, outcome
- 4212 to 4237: 15.2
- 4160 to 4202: 15.4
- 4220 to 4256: 15.1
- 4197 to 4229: 15.5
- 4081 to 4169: 14.7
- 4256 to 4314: 14.5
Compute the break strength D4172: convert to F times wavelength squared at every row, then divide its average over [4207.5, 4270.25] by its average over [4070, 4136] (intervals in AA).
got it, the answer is 1.15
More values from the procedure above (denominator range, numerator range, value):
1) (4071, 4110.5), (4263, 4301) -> 1.12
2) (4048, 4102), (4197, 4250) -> 1.09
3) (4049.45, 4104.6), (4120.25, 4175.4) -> 1.04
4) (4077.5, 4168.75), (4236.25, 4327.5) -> 1.07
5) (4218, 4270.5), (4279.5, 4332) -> 0.94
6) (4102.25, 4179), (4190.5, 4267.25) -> 1.10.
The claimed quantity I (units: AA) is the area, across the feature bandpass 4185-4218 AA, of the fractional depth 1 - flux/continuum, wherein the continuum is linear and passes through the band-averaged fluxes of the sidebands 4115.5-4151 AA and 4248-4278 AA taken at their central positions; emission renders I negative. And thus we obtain -1.3 AA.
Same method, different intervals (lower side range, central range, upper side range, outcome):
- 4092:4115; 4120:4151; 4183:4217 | -1.6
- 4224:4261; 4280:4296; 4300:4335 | -0.4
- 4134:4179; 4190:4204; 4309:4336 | -0.4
